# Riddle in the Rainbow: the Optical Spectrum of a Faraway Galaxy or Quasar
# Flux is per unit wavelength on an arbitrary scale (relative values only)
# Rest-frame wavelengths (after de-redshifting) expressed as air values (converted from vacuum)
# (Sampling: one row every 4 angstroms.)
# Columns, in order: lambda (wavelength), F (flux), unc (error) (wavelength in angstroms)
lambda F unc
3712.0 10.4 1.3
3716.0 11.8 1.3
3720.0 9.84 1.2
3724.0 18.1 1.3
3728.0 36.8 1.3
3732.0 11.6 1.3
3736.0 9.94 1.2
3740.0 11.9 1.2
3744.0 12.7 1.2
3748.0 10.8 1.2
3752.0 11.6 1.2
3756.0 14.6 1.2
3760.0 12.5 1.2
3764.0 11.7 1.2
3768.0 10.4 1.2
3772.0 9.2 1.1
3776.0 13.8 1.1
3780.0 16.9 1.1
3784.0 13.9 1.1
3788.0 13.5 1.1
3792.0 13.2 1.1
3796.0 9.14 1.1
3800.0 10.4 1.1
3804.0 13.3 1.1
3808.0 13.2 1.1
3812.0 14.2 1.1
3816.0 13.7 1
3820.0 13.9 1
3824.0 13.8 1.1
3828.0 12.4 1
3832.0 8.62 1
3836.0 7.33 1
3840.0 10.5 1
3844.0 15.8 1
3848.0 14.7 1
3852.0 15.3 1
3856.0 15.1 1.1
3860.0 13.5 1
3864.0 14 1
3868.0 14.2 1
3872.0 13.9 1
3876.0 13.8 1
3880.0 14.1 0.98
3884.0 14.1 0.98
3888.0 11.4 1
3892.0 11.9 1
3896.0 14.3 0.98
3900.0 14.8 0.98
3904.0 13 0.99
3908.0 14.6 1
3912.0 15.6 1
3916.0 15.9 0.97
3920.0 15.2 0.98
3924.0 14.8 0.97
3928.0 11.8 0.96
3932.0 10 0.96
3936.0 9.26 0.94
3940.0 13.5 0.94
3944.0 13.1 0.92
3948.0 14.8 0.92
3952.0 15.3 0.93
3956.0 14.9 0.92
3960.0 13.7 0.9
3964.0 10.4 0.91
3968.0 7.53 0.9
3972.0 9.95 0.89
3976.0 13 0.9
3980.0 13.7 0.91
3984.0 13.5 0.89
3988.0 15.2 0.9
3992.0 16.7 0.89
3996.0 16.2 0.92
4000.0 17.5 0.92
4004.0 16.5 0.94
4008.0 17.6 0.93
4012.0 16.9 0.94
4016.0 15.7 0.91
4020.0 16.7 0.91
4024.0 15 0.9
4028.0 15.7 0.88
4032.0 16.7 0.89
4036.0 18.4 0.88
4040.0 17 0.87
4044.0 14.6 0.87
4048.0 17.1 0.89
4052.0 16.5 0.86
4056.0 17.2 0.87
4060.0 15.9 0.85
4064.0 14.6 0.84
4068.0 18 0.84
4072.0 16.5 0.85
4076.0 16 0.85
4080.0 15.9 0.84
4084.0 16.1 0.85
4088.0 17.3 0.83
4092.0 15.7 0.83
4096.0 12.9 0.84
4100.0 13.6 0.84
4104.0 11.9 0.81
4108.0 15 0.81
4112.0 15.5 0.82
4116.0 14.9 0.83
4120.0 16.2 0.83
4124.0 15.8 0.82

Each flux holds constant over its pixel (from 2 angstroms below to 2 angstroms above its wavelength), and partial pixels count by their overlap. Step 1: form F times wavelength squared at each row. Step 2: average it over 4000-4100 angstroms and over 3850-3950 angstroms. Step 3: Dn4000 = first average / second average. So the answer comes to 1.28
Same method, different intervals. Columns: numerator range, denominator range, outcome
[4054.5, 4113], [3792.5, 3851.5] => 1.43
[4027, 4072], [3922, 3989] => 1.38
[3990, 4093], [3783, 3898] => 1.40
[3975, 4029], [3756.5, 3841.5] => 1.43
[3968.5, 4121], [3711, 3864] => 1.34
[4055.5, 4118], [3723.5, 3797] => 1.32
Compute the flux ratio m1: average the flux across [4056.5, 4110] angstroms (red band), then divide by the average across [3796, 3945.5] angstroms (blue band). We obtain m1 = 1.17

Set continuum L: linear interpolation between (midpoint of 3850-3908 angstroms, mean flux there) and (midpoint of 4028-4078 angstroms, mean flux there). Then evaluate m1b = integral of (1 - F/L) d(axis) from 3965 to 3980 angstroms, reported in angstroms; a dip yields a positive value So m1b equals 4.55 angstroms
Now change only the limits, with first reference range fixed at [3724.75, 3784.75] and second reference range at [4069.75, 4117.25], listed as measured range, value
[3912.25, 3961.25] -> 3.4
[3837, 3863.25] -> 0.8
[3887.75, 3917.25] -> 0.9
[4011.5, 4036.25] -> -2.3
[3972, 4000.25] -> 0.3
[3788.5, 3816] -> 3.4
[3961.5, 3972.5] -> 4.0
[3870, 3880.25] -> 0.3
